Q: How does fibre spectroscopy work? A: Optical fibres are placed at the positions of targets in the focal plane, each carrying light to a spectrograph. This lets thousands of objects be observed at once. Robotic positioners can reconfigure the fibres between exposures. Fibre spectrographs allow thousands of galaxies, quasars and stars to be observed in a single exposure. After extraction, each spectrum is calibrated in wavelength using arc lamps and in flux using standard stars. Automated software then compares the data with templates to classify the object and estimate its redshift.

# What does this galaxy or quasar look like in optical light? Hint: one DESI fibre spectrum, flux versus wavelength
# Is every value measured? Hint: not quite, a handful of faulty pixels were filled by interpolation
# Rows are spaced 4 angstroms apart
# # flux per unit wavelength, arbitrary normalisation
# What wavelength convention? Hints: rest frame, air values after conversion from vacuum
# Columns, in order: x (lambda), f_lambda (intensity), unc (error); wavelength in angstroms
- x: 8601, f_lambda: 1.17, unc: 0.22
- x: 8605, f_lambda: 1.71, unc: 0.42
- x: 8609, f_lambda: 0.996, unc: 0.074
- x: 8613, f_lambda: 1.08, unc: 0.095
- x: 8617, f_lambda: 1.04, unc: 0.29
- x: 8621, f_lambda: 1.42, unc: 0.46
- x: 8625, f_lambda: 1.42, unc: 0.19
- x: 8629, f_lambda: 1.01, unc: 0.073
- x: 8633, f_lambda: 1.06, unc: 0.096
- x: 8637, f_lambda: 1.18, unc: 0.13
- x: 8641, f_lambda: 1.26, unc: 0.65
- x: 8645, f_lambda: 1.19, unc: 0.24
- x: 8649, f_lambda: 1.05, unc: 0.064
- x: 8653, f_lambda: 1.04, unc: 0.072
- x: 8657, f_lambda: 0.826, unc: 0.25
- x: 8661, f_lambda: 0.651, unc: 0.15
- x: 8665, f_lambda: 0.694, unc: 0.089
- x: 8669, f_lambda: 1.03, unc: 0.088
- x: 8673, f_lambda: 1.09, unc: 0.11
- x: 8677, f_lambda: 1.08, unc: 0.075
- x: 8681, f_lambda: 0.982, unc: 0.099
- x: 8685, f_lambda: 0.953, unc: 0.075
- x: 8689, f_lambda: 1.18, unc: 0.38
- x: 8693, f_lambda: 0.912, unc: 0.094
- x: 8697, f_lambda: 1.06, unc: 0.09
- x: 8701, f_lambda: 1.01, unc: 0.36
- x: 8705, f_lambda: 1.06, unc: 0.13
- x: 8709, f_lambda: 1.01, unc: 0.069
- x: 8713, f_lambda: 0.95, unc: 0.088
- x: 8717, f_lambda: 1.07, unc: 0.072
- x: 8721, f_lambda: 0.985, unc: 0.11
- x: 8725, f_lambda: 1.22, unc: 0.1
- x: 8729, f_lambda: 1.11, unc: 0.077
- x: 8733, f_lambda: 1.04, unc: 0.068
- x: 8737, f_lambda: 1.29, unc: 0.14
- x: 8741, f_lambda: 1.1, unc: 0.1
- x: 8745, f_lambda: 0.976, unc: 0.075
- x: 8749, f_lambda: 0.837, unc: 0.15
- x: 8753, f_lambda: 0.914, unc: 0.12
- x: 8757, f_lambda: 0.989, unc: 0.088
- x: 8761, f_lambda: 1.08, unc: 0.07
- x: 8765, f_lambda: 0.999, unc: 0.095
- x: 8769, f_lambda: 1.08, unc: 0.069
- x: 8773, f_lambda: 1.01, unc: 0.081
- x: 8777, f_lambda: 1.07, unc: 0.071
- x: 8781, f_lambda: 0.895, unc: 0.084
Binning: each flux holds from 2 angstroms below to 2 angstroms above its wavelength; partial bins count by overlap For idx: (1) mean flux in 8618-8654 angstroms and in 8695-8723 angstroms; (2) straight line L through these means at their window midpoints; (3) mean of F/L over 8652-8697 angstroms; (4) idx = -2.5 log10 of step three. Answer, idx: 0.151 mag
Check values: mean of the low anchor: 1.18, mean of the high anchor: 1.02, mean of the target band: 0.952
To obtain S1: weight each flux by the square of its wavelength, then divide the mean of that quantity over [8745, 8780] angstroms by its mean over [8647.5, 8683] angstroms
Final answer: 1.1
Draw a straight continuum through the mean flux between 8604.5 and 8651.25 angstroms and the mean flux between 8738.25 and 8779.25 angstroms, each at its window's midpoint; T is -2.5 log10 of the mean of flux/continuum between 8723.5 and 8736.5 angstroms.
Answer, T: -0.09 mag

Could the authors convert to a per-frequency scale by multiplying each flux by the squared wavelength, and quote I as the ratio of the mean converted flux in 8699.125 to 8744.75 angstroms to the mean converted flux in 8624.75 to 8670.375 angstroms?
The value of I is 1.07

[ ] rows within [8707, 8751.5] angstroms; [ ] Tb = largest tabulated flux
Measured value 1.29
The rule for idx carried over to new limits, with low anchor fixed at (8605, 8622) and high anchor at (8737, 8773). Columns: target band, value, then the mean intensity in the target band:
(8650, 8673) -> 0.271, 0.878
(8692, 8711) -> 0.065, 1.02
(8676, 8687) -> 0.108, 0.998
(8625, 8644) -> -0.002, 1.16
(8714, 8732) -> -0.033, 1.08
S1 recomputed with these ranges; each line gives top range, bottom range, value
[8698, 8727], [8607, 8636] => 0.93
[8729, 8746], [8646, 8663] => 1.24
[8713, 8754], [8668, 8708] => 1.03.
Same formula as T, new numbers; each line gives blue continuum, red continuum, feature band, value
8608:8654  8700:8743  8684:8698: 0.08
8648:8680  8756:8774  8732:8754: -0.02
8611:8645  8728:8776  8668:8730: 0.06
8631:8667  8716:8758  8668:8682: -0.04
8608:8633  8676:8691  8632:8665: 0.10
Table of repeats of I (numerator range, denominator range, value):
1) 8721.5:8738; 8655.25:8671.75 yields 1.42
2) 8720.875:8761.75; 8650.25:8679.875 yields 1.16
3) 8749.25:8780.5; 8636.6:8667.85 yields 1.05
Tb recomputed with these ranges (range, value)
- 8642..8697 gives 1.19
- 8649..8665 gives 1.05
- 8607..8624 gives 1.42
